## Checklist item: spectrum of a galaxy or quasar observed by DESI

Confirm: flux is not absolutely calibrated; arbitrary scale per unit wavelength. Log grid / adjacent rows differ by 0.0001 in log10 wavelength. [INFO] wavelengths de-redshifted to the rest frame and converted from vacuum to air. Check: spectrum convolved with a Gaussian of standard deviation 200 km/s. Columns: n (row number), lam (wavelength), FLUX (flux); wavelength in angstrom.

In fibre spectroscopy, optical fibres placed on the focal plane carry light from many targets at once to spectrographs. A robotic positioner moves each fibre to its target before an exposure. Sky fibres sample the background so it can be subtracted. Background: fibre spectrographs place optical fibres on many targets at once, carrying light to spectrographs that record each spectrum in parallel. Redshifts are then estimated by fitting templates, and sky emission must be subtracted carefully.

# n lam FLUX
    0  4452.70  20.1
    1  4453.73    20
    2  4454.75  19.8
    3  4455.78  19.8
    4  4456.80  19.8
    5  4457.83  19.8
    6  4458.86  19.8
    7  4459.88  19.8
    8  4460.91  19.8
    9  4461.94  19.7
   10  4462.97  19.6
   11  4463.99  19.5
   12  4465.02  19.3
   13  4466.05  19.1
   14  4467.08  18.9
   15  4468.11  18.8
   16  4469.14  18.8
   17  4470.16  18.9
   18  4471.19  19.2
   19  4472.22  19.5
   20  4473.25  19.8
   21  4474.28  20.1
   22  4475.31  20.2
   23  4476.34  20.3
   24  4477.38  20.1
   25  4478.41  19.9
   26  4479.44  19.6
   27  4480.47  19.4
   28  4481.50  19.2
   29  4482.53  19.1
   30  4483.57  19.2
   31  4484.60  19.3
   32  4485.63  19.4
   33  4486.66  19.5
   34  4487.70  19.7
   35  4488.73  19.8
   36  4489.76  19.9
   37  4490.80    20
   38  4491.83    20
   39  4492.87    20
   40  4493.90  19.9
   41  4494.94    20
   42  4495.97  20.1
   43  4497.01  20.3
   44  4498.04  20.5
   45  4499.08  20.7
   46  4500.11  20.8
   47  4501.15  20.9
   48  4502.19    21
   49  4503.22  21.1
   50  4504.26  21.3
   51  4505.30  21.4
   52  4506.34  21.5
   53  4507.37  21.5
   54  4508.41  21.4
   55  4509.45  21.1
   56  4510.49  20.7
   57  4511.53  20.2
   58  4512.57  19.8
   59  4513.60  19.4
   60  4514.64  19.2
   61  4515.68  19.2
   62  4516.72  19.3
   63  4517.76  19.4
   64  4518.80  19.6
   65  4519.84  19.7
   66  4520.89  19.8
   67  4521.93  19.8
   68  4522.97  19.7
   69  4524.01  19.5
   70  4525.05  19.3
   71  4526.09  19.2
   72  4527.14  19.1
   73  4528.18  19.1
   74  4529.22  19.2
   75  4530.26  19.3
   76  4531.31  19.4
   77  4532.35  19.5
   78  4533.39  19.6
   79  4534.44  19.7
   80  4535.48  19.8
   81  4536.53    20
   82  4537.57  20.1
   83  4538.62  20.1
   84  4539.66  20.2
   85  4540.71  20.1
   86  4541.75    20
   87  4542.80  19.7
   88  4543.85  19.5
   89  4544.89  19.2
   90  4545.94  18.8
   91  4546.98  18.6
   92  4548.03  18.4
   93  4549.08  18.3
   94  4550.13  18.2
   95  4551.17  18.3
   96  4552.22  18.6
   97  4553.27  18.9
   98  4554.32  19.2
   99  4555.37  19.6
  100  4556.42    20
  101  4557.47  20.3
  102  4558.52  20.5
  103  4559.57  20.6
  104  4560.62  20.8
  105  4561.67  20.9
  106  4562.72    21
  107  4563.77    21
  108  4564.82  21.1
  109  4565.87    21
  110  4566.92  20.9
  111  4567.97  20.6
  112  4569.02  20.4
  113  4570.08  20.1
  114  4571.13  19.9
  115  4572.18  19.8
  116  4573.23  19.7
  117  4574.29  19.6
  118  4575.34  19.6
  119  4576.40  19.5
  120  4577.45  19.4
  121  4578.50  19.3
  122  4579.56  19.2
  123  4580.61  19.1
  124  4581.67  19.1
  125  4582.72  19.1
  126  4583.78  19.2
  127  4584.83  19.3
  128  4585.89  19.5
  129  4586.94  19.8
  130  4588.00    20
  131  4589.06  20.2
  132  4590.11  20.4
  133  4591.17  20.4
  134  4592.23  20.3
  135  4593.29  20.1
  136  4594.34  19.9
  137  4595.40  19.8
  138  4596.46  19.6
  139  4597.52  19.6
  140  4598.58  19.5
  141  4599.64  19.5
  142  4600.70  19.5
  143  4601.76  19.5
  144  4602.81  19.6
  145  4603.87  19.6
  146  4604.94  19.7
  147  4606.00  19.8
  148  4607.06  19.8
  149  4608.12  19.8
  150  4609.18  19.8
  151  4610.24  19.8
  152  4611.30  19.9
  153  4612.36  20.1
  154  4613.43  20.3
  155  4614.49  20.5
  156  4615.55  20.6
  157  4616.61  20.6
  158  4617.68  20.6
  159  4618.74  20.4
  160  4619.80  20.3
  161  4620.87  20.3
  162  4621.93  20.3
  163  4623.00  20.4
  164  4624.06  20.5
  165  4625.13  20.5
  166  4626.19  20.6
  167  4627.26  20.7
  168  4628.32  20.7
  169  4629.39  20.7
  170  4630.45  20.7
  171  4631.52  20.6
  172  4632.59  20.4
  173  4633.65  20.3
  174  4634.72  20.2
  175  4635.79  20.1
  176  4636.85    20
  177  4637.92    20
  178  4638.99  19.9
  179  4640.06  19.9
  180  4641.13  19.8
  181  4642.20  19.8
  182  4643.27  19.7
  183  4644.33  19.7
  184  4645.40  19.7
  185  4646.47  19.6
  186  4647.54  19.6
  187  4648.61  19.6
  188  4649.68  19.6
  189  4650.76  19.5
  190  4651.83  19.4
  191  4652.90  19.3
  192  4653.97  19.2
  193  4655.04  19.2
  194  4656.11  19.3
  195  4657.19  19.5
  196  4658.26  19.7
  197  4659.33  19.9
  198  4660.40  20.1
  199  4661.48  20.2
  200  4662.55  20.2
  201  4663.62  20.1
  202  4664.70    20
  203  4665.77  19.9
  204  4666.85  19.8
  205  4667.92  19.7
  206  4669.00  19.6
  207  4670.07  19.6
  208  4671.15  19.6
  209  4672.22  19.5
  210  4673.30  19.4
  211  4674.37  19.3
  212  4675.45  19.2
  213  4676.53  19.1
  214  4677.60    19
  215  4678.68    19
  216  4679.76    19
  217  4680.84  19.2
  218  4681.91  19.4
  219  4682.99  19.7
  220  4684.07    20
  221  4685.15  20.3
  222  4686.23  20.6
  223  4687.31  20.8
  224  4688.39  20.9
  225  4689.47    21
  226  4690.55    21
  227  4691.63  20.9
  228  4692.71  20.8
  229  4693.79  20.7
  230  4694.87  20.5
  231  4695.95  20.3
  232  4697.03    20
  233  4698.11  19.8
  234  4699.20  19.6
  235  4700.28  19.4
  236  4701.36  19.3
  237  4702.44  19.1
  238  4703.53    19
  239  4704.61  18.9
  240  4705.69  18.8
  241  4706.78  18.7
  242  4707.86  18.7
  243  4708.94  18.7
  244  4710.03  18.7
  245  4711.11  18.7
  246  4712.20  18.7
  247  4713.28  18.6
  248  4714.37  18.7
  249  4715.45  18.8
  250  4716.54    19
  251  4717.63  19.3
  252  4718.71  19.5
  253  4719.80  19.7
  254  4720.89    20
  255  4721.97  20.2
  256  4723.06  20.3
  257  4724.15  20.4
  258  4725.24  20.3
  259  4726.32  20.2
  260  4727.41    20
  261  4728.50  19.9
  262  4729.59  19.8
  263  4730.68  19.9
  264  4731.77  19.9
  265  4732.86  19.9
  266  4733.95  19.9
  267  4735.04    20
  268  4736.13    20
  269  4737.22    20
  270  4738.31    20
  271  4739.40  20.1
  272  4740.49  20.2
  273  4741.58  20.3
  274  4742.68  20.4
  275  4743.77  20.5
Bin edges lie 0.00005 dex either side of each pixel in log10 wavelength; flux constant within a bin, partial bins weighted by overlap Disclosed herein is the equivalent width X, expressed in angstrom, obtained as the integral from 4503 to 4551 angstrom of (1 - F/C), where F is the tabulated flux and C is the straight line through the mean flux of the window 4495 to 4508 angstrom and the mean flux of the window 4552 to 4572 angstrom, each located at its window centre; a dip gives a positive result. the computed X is 2.1 angstrom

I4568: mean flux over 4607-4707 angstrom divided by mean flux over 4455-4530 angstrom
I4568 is 1.00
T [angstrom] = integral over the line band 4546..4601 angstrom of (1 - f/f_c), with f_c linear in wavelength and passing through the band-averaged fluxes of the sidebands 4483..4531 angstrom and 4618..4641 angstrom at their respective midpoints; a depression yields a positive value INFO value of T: 1.2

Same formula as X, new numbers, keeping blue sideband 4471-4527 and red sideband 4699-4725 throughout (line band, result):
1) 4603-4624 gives -0.6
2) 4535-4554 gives 0.5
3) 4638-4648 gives -0.1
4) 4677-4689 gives -0.3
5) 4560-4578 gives -0.5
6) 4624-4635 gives -0.6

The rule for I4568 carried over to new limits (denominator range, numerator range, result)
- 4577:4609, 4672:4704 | 1.01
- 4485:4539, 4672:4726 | 0.98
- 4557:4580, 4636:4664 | 0.97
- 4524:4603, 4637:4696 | 1.01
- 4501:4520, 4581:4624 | 0.98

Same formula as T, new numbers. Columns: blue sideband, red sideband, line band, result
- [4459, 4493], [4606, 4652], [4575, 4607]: 0.55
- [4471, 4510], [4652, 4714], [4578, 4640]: -0.50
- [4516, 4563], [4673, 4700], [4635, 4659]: 0.26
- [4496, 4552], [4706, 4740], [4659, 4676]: -0.10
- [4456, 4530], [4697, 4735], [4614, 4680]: -1.15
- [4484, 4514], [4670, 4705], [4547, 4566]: 0.43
